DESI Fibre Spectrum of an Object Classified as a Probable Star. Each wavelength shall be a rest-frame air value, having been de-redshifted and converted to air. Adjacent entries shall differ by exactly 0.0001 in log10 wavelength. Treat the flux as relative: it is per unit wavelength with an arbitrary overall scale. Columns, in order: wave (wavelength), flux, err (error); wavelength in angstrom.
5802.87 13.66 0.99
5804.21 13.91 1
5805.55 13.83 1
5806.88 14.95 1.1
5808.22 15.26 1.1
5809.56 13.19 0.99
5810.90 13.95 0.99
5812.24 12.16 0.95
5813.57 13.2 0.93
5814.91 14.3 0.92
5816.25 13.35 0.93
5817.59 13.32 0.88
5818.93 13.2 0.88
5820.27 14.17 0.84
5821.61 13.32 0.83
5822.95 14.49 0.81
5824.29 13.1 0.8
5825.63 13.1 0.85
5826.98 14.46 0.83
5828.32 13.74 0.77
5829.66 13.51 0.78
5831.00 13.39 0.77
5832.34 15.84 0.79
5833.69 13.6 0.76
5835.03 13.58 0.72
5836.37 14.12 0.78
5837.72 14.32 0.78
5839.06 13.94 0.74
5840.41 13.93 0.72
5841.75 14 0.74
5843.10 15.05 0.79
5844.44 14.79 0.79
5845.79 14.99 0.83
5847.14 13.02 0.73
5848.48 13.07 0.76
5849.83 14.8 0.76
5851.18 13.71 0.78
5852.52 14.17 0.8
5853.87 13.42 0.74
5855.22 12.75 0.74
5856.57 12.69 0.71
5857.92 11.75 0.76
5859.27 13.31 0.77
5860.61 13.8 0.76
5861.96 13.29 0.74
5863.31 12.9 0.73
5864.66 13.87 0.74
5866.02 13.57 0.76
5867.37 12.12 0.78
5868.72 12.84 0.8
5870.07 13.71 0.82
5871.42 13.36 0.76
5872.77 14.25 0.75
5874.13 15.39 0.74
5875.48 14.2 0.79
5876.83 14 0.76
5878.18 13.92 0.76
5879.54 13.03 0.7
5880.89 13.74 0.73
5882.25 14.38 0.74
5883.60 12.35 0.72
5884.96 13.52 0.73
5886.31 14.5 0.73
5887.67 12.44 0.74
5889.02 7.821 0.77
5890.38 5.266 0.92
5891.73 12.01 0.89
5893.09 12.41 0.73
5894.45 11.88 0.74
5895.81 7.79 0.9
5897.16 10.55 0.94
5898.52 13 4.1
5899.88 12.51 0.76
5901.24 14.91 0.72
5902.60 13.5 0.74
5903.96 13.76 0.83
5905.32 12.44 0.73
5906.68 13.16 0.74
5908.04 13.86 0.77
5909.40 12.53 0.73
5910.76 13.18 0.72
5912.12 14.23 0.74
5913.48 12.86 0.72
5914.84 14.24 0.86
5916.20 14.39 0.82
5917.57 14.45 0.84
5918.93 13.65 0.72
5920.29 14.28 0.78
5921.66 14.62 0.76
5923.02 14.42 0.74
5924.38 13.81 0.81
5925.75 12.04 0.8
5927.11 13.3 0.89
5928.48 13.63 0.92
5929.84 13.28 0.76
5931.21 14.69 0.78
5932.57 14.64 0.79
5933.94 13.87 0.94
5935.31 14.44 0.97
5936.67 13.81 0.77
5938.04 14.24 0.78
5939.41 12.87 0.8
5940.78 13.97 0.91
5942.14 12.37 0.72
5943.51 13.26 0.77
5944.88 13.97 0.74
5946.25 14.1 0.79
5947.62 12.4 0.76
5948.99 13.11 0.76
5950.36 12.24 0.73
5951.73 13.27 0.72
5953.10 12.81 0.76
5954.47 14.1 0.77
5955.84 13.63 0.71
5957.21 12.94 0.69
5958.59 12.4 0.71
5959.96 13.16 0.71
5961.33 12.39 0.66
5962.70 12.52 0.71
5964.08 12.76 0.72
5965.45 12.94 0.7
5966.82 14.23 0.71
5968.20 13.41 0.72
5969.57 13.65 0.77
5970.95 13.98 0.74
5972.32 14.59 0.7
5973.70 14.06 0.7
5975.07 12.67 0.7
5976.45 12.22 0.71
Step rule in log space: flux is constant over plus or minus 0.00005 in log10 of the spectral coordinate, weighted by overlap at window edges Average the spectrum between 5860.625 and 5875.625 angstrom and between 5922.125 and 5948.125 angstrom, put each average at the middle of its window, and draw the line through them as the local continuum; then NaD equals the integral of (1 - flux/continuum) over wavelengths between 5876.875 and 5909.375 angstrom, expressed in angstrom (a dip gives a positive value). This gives 3.0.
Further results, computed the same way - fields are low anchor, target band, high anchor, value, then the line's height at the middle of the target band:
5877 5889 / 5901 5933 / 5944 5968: -1.4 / 13.2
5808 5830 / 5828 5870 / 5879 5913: -1.8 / 13.1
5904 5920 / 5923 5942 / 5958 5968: -0.6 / 13.3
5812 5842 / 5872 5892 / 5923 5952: 1.3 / 13.6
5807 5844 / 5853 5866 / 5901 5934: 0.6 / 13.8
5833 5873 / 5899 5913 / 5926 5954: 0.2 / 13.5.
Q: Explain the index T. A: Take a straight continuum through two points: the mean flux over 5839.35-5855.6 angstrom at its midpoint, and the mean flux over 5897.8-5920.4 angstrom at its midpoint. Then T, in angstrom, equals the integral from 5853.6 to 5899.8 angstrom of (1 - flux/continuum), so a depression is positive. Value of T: 3.9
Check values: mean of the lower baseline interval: 14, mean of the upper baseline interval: 13.6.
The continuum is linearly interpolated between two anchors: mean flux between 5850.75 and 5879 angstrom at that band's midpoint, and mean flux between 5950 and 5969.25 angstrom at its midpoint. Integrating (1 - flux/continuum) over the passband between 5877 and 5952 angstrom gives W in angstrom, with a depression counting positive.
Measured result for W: 1.1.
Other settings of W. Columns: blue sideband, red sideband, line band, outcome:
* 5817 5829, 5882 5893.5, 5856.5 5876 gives -1.9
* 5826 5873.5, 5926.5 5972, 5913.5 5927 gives -0.4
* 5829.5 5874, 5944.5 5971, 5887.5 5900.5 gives 2.9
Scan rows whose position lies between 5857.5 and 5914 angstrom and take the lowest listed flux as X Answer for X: 5.266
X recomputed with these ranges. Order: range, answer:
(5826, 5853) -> 13.02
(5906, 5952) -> 12.04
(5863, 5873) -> 12.12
